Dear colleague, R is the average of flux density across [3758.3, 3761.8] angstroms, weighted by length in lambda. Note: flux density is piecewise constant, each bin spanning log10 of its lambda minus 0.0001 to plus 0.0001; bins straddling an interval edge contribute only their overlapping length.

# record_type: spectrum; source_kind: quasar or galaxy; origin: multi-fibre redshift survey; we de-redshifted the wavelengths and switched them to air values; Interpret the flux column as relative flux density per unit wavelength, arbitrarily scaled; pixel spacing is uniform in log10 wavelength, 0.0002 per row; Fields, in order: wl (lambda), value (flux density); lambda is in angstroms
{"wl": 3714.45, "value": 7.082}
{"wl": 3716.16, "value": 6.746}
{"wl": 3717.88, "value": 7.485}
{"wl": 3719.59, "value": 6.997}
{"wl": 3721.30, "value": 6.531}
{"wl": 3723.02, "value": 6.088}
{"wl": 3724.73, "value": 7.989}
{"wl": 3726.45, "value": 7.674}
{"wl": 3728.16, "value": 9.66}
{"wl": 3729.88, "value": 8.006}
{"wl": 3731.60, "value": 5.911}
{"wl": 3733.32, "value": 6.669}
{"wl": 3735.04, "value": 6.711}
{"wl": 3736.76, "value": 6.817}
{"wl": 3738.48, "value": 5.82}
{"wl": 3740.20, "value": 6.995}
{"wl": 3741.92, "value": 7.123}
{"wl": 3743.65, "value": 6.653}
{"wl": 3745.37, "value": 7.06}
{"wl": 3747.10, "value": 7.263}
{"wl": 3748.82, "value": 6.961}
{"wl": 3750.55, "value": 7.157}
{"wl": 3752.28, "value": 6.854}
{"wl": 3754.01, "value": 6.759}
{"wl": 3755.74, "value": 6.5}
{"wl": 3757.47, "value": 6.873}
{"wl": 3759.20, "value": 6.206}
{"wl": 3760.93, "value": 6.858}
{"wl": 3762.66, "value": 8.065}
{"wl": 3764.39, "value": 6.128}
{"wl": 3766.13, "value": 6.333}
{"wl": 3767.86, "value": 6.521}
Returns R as 6.55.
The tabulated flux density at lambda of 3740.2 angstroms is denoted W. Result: 6.995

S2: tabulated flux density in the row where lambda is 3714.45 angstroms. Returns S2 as 7.082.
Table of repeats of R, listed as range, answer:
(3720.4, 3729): 7.59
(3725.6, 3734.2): 7.58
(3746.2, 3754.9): 6.99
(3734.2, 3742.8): 6.69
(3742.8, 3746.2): 6.86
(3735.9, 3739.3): 6.33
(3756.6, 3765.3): 6.83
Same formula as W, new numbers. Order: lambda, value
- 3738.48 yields 5.82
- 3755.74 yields 6.5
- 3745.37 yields 7.06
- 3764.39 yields 6.128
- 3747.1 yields 7.263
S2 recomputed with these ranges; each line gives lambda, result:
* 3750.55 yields 7.157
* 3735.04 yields 6.711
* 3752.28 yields 6.854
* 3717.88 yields 7.485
